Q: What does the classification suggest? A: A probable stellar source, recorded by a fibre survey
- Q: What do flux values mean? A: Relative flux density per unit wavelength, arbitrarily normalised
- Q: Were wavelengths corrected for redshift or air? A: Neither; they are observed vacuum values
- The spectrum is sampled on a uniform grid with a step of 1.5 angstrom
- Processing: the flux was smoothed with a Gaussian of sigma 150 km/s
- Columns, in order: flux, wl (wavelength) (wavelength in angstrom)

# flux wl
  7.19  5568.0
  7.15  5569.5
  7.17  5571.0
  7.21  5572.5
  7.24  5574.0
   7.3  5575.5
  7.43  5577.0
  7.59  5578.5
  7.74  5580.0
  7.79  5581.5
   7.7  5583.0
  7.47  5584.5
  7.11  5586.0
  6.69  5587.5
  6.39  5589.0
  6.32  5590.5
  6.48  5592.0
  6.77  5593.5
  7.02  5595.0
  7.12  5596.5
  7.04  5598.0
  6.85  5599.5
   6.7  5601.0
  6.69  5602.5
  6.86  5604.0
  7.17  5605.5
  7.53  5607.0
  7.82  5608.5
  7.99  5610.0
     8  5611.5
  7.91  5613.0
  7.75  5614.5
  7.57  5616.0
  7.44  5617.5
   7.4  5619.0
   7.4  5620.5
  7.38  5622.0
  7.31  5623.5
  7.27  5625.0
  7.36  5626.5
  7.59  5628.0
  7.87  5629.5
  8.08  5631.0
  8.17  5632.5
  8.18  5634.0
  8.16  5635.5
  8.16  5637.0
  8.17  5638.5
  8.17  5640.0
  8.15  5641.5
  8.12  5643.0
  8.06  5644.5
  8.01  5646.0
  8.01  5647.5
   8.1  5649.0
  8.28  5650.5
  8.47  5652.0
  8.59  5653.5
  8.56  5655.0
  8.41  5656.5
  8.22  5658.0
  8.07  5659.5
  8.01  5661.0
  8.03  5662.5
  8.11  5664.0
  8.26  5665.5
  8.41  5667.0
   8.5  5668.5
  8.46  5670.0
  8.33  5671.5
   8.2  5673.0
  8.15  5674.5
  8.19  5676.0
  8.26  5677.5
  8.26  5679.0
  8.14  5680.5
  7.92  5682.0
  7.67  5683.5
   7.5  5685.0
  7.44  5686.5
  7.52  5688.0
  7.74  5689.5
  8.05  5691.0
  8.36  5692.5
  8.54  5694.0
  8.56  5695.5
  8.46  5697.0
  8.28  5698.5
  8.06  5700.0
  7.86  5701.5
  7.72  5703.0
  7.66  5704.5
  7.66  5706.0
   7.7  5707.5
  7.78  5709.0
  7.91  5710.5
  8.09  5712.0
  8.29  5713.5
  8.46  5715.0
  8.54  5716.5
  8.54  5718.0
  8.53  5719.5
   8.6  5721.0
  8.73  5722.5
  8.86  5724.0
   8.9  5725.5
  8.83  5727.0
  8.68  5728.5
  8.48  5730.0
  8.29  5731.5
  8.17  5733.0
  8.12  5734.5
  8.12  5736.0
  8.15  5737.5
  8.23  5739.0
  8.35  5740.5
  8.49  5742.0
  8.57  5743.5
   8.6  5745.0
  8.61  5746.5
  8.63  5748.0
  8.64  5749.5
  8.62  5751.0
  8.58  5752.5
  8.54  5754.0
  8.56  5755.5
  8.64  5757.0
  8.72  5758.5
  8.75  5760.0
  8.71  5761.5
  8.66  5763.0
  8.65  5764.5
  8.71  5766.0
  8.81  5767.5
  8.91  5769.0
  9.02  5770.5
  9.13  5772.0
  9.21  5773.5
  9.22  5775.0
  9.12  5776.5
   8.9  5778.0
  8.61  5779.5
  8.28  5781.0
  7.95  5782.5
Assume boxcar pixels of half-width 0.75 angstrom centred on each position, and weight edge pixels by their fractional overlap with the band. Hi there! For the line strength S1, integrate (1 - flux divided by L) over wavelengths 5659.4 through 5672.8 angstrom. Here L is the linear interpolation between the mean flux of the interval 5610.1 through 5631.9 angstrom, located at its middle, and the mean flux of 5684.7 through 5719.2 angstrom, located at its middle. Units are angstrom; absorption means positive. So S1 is -0.7 angstrom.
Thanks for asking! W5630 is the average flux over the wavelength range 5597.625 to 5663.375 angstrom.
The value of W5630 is 7.8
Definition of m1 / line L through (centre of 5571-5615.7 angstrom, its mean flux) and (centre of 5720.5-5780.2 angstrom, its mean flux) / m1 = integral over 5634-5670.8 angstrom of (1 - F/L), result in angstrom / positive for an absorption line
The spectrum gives -2.19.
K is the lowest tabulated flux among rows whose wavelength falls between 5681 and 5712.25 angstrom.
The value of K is 7.44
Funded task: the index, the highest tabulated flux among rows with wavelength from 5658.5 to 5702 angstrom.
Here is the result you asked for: 8.56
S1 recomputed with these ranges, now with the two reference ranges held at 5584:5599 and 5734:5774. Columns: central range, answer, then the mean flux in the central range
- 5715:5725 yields -0.5 angstrom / 8.63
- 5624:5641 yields -1.5 angstrom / 7.92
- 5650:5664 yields -1.4 angstrom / 8.28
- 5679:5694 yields 0.0 angstrom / 7.87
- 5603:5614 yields -0.9 angstrom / 7.59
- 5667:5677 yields -0.8 angstrom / 8.31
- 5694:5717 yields 0.0 angstrom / 8.08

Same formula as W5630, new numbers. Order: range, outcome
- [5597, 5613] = 7.29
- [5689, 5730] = 8.28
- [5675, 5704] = 8.03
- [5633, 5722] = 8.15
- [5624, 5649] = 7.97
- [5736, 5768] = 8.57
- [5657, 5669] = 8.2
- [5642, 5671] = 8.25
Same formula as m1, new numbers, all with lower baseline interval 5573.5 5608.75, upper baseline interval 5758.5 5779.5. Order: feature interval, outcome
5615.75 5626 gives 0.0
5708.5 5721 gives 0.1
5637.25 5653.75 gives -1.1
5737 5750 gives 0.2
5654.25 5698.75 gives -1.1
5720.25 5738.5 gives 0.0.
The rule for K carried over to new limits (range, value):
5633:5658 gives 8.01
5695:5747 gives 7.66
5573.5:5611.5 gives 6.32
